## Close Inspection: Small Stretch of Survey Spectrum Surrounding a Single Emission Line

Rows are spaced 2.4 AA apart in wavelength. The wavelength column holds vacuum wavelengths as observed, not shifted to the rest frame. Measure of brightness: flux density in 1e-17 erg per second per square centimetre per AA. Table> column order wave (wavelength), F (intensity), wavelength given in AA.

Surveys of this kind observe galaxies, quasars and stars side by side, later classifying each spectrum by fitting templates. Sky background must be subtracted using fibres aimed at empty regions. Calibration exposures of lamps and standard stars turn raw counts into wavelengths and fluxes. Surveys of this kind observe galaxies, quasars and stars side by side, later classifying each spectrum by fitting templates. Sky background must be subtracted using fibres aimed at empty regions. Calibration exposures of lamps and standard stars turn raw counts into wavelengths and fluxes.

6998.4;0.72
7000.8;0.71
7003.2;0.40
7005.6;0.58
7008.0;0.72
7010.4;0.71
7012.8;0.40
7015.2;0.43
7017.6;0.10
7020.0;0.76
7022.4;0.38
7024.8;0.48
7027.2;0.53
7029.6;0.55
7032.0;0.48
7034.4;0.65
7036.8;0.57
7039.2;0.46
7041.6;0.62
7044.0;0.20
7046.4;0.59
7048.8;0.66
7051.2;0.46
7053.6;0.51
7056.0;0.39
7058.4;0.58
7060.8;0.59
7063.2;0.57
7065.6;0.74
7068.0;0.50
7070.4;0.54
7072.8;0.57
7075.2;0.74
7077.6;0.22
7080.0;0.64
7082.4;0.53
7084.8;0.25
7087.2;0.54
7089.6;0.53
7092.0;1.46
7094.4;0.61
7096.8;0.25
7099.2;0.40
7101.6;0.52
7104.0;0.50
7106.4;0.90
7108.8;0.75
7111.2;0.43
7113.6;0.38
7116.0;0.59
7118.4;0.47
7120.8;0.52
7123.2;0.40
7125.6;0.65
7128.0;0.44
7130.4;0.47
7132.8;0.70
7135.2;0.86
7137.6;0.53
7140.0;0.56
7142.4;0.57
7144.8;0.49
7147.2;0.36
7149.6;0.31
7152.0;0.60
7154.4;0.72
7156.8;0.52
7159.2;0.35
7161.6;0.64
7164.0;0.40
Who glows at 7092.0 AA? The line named [S II]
